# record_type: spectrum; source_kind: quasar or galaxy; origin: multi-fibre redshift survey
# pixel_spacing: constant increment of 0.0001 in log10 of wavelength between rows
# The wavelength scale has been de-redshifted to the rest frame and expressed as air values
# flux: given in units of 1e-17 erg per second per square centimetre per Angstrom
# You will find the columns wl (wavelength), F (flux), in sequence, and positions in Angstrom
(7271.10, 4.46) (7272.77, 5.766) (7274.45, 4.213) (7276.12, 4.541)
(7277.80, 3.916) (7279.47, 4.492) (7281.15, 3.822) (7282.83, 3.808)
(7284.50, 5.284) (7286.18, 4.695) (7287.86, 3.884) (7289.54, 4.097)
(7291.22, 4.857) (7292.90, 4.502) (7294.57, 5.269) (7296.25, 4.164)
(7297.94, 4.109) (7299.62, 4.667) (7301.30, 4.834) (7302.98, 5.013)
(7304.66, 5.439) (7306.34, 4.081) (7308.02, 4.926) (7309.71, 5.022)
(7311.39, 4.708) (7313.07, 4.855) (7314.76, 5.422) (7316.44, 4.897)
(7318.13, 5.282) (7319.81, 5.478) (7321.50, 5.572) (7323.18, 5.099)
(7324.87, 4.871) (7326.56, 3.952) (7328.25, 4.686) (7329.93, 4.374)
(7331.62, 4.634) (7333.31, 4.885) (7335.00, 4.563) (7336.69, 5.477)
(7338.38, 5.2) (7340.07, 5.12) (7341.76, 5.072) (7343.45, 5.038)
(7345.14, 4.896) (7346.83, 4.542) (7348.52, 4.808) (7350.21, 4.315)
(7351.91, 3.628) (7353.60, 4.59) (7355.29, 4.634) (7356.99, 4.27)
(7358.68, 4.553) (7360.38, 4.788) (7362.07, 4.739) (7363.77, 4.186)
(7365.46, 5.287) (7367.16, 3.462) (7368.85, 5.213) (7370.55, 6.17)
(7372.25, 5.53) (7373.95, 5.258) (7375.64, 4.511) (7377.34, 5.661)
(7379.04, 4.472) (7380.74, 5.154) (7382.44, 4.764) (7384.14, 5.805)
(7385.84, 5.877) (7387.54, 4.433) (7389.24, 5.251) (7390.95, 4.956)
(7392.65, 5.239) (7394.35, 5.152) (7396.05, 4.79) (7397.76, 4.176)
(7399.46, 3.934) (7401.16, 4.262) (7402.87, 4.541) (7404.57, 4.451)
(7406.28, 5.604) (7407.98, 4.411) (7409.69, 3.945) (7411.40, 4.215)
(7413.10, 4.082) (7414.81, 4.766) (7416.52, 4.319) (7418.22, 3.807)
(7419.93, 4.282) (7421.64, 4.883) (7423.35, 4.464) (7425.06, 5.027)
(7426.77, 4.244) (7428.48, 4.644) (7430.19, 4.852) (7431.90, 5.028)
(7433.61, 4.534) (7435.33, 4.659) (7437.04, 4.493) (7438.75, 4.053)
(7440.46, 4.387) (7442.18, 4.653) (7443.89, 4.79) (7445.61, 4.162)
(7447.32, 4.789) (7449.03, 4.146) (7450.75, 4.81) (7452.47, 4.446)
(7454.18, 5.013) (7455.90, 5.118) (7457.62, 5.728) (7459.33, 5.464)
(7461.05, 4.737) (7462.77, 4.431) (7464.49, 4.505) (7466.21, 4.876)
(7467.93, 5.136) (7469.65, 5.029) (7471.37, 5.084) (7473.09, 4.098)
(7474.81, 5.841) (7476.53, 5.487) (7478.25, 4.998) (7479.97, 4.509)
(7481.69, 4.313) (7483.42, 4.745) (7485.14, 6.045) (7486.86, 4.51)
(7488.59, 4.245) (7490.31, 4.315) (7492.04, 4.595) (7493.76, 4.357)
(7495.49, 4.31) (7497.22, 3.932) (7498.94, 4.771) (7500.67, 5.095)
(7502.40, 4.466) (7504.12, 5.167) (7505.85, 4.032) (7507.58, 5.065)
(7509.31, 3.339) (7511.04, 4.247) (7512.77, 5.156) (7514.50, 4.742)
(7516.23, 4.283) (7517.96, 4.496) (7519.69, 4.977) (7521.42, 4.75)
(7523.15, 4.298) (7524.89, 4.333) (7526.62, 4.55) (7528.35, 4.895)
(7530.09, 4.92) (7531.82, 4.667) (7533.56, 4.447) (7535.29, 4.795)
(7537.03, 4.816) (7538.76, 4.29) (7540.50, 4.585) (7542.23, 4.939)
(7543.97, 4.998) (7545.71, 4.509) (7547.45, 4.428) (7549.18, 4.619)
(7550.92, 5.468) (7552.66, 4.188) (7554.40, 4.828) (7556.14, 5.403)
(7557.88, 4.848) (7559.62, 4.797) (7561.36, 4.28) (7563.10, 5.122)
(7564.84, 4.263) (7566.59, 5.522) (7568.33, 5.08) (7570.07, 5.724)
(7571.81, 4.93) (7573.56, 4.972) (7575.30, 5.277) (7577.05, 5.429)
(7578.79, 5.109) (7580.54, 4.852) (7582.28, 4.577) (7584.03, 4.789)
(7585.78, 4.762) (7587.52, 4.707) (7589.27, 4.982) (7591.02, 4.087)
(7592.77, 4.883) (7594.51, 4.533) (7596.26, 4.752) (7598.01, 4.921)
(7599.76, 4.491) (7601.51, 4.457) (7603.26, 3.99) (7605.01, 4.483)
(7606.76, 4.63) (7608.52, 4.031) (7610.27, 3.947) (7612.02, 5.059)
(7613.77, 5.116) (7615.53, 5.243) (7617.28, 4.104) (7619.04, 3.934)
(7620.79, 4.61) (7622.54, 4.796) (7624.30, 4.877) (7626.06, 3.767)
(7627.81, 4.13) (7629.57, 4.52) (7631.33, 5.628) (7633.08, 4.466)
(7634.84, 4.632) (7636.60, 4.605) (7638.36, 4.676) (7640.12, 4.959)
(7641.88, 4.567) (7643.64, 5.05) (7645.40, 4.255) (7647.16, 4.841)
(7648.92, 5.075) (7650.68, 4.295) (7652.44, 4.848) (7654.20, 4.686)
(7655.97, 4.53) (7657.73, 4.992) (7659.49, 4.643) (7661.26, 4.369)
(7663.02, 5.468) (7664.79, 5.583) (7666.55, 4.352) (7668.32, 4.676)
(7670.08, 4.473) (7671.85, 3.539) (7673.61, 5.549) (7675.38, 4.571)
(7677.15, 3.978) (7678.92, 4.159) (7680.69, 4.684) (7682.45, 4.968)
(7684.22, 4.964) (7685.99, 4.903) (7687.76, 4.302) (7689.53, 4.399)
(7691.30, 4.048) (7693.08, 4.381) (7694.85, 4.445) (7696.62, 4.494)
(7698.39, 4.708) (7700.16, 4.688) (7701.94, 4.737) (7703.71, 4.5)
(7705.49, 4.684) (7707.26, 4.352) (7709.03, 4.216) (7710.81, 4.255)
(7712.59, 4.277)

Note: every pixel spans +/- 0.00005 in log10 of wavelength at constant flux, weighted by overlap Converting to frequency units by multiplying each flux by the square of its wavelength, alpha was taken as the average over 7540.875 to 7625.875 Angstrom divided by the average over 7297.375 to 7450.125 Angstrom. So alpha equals 1.1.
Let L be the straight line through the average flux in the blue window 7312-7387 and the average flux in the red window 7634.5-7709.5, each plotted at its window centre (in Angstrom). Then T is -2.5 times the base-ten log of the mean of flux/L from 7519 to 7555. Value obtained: 0.01 mag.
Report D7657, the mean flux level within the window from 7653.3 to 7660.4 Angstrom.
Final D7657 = 4.71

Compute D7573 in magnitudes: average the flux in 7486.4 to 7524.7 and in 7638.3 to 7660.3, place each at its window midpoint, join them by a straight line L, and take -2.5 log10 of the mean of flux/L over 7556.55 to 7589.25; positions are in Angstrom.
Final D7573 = -0.079 mag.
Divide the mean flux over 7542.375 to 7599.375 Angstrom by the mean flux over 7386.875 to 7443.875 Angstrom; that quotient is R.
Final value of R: 1.06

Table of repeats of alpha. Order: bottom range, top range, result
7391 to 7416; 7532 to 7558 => 1.08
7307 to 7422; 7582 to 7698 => 1.04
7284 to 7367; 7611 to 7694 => 1.07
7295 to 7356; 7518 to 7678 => 1.05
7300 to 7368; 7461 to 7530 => 1.02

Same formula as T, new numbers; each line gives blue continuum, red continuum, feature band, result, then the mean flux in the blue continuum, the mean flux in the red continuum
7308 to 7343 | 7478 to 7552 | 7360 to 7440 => 0.02 mag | 4.96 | 4.62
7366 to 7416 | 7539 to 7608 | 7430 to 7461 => 0.02 mag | 4.83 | 4.79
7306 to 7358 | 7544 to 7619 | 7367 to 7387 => -0.09 mag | 4.81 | 4.76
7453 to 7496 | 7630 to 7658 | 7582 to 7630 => 0.05 mag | 4.86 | 4.75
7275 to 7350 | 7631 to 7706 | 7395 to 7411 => 0.06 mag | 4.74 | 4.65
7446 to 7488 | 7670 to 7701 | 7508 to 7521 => 0.07 mag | 4.9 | 4.52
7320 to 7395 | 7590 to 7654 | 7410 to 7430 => 0.09 mag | 4.88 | 4.59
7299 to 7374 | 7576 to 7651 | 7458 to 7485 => -0.04 mag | 4.84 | 4.65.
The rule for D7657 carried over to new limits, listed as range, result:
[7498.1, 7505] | 4.87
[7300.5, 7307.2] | 4.85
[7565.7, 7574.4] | 5.24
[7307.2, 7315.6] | 4.98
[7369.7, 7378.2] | 5.42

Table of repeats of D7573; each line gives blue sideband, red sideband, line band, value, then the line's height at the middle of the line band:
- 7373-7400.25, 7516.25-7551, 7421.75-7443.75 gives 0.06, 4.87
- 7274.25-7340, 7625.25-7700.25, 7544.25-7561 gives -0.03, 4.65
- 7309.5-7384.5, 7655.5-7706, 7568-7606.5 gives -0.03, 4.69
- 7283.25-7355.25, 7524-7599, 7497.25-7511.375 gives 0.07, 4.8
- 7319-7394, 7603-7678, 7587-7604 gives 0.02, 4.66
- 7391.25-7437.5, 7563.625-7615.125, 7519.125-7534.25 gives 0.01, 4.7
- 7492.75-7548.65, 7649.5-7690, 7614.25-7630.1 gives 0.04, 4.63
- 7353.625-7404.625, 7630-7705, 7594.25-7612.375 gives 0.06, 4.7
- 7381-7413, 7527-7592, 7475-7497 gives 0.02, 4.8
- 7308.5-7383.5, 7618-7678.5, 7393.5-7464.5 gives 0.05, 4.8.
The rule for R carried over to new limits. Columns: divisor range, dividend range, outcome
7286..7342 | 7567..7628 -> 0.98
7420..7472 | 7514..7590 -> 1.01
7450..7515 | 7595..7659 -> 0.97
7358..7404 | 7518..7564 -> 0.96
